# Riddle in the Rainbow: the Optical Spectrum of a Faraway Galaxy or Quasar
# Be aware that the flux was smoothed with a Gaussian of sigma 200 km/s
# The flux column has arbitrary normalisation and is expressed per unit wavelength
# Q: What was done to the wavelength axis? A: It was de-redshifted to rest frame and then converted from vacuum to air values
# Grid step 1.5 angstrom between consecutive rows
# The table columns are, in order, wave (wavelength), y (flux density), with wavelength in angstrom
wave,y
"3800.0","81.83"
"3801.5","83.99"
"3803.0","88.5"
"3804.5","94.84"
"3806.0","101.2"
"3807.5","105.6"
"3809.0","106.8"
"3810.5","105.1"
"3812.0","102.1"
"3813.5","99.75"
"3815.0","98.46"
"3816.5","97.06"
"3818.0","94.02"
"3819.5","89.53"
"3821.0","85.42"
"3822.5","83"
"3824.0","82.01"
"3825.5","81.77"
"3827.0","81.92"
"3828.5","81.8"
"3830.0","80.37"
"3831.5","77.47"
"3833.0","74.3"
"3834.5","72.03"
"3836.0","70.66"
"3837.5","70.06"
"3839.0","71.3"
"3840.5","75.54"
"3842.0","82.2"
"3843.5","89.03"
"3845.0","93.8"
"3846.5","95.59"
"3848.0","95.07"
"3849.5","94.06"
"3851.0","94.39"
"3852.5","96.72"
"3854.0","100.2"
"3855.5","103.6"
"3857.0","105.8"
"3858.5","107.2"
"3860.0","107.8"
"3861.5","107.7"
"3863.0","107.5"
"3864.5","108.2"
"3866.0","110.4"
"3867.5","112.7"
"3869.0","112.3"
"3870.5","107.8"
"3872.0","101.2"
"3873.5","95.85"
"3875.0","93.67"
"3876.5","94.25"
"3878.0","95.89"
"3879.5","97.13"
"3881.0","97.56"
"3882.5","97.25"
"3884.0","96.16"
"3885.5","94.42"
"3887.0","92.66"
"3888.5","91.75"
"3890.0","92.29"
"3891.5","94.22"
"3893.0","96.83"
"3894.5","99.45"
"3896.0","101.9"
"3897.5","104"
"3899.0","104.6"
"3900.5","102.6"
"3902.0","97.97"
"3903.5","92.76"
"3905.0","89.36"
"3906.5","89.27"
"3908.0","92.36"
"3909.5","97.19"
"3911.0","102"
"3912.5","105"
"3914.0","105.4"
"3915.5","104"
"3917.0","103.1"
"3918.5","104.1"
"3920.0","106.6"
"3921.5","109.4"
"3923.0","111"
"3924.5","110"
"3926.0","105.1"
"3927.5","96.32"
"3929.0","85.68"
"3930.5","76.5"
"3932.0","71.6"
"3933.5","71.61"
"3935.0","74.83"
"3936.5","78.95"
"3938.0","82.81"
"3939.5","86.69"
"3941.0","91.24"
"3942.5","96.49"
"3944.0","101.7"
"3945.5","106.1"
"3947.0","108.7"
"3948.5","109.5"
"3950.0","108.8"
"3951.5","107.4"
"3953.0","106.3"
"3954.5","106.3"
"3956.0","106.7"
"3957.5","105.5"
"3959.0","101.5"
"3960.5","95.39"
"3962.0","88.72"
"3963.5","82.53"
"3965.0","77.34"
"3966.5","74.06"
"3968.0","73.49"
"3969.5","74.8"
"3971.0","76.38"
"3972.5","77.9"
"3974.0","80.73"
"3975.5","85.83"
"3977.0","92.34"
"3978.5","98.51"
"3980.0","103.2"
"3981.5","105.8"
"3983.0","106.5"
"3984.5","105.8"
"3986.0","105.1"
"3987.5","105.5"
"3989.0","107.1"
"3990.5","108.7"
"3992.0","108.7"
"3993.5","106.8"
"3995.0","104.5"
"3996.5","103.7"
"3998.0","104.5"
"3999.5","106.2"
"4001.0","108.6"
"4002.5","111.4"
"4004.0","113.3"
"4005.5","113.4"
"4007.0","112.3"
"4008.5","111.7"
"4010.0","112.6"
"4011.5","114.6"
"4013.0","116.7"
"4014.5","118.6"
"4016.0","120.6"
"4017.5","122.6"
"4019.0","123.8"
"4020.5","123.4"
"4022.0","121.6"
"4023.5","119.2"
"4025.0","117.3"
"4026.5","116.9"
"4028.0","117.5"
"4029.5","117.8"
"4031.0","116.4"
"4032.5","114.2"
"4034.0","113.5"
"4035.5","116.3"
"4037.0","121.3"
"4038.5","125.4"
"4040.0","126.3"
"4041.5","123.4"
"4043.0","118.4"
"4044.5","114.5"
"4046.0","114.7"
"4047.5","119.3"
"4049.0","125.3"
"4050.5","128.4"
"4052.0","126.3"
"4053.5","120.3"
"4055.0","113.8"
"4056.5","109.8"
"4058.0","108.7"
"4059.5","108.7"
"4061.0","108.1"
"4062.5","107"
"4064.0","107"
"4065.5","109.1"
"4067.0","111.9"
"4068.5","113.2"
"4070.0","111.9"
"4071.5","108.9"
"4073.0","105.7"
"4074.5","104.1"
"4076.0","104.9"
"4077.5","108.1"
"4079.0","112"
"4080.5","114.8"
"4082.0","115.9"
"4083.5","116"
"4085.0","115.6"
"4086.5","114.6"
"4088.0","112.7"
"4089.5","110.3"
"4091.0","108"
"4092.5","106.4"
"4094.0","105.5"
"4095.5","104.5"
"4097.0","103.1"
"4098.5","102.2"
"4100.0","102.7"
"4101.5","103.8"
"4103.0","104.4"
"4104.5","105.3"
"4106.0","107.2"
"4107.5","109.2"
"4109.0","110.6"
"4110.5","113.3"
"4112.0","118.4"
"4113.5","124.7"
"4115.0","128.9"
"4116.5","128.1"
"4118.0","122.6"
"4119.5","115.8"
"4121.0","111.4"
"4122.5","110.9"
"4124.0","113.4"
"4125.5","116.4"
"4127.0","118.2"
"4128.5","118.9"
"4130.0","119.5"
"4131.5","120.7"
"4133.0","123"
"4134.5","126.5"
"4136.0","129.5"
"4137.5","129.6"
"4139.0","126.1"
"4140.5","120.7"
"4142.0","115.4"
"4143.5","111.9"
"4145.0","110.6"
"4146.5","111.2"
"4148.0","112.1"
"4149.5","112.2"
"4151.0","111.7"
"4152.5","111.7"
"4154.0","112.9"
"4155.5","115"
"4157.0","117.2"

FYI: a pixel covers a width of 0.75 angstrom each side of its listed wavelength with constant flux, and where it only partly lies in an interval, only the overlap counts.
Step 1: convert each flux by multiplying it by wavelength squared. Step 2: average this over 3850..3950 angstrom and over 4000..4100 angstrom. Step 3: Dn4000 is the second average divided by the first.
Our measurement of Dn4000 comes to 1.25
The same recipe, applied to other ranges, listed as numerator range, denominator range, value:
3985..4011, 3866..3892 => 1.17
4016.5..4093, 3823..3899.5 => 1.35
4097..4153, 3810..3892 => 1.42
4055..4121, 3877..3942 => 1.27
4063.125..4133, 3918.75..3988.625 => 1.28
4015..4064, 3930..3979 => 1.36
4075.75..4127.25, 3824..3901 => 1.34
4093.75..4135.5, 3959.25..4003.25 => 1.27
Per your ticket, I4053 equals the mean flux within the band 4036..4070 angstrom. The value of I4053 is 116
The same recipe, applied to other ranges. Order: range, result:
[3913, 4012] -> 98.4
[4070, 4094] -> 110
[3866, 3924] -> 99.8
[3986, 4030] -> 113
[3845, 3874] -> 103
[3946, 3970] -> 95.8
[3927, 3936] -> 78.9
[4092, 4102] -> 104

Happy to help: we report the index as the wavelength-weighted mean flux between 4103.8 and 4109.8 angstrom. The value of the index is 108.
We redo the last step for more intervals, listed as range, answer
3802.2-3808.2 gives 97.4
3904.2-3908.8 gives 90.4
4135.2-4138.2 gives 129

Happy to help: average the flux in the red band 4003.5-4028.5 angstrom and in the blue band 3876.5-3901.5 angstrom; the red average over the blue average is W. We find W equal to 1.21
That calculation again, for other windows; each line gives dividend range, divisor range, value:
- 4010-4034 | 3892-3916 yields 1.20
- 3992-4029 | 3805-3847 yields 1.31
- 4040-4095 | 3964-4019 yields 1.11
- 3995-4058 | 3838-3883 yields 1.19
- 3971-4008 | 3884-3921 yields 1.04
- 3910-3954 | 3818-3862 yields 1.11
